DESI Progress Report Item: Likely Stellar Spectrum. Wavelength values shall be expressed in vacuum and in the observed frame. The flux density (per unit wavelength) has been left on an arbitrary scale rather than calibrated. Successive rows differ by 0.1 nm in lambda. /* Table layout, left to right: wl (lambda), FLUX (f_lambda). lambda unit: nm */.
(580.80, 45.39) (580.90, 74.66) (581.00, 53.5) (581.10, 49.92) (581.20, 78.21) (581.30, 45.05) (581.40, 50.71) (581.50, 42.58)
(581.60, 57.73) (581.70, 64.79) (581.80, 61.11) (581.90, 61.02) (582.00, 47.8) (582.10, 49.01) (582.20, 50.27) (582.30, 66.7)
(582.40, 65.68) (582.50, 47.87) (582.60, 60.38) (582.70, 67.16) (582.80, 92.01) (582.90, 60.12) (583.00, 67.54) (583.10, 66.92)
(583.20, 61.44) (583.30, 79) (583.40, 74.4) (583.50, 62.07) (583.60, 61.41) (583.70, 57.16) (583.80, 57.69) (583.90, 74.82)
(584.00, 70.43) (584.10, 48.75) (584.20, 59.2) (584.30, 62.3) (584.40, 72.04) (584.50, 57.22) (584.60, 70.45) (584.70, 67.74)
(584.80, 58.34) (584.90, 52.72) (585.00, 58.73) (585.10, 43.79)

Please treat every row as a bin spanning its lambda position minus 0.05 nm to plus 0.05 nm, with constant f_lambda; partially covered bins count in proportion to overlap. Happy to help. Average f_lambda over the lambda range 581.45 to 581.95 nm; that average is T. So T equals 57.4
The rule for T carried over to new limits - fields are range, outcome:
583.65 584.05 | 65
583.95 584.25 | 59.5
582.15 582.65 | 58.2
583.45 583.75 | 60.2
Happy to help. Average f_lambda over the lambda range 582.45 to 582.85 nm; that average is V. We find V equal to 66.9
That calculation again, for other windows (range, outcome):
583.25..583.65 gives 69.2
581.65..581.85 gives 63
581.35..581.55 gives 46.6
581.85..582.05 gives 54.4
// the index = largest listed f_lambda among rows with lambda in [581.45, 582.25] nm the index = 64.79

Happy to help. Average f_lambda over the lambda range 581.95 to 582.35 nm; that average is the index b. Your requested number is 53.4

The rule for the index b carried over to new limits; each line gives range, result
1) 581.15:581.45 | 58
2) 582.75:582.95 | 76.1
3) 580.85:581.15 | 59.4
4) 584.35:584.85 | 65.2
